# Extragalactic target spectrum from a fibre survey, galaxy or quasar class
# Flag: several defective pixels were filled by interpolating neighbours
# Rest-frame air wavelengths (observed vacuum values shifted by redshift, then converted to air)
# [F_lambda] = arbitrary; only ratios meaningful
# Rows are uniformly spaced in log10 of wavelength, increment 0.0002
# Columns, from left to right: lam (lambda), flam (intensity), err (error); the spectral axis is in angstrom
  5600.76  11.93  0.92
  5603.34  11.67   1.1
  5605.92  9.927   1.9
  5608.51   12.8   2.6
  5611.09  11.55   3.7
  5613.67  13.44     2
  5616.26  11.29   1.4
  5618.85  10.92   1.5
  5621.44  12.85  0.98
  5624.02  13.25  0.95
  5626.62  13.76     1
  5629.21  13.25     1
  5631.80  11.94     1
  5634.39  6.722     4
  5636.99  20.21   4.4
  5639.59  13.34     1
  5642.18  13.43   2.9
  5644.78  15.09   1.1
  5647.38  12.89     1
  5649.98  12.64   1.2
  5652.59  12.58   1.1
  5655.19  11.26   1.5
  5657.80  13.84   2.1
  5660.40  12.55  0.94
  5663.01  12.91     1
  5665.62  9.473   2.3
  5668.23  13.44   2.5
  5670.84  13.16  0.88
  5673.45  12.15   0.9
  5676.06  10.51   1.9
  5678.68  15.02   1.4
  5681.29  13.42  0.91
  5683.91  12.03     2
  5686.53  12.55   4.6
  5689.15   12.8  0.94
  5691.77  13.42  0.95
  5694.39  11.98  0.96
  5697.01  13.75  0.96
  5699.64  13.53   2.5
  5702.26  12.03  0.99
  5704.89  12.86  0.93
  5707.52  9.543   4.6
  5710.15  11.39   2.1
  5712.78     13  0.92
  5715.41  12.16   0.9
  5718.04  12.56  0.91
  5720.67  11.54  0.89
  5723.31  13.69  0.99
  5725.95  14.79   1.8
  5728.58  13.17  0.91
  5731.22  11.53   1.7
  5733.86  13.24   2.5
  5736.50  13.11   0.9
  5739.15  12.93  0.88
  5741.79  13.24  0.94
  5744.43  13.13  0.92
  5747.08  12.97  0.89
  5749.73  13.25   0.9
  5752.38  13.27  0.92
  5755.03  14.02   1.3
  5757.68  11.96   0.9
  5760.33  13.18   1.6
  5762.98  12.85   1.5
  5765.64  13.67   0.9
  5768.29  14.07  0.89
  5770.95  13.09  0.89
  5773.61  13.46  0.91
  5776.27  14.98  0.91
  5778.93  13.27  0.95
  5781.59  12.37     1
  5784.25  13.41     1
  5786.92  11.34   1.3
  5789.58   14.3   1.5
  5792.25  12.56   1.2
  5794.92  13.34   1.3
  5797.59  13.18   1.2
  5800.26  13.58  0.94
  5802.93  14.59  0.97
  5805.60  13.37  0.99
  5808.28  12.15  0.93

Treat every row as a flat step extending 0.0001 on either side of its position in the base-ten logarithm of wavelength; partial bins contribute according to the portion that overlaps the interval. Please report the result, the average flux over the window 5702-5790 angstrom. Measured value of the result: 12.9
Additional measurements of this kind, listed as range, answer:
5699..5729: 12.5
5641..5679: 12.7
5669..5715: 12.5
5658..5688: 12.5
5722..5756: 13.2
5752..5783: 13.4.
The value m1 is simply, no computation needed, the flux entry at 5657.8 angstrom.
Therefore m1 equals 13.84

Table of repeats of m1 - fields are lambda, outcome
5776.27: 14.98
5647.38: 12.89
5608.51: 12.8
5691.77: 13.42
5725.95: 14.79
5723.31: 13.69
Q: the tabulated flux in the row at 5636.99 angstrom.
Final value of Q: 20.21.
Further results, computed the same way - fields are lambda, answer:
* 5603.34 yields 11.67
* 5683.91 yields 12.03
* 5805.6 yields 13.37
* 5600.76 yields 11.93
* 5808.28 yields 12.15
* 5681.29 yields 13.42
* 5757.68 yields 11.96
